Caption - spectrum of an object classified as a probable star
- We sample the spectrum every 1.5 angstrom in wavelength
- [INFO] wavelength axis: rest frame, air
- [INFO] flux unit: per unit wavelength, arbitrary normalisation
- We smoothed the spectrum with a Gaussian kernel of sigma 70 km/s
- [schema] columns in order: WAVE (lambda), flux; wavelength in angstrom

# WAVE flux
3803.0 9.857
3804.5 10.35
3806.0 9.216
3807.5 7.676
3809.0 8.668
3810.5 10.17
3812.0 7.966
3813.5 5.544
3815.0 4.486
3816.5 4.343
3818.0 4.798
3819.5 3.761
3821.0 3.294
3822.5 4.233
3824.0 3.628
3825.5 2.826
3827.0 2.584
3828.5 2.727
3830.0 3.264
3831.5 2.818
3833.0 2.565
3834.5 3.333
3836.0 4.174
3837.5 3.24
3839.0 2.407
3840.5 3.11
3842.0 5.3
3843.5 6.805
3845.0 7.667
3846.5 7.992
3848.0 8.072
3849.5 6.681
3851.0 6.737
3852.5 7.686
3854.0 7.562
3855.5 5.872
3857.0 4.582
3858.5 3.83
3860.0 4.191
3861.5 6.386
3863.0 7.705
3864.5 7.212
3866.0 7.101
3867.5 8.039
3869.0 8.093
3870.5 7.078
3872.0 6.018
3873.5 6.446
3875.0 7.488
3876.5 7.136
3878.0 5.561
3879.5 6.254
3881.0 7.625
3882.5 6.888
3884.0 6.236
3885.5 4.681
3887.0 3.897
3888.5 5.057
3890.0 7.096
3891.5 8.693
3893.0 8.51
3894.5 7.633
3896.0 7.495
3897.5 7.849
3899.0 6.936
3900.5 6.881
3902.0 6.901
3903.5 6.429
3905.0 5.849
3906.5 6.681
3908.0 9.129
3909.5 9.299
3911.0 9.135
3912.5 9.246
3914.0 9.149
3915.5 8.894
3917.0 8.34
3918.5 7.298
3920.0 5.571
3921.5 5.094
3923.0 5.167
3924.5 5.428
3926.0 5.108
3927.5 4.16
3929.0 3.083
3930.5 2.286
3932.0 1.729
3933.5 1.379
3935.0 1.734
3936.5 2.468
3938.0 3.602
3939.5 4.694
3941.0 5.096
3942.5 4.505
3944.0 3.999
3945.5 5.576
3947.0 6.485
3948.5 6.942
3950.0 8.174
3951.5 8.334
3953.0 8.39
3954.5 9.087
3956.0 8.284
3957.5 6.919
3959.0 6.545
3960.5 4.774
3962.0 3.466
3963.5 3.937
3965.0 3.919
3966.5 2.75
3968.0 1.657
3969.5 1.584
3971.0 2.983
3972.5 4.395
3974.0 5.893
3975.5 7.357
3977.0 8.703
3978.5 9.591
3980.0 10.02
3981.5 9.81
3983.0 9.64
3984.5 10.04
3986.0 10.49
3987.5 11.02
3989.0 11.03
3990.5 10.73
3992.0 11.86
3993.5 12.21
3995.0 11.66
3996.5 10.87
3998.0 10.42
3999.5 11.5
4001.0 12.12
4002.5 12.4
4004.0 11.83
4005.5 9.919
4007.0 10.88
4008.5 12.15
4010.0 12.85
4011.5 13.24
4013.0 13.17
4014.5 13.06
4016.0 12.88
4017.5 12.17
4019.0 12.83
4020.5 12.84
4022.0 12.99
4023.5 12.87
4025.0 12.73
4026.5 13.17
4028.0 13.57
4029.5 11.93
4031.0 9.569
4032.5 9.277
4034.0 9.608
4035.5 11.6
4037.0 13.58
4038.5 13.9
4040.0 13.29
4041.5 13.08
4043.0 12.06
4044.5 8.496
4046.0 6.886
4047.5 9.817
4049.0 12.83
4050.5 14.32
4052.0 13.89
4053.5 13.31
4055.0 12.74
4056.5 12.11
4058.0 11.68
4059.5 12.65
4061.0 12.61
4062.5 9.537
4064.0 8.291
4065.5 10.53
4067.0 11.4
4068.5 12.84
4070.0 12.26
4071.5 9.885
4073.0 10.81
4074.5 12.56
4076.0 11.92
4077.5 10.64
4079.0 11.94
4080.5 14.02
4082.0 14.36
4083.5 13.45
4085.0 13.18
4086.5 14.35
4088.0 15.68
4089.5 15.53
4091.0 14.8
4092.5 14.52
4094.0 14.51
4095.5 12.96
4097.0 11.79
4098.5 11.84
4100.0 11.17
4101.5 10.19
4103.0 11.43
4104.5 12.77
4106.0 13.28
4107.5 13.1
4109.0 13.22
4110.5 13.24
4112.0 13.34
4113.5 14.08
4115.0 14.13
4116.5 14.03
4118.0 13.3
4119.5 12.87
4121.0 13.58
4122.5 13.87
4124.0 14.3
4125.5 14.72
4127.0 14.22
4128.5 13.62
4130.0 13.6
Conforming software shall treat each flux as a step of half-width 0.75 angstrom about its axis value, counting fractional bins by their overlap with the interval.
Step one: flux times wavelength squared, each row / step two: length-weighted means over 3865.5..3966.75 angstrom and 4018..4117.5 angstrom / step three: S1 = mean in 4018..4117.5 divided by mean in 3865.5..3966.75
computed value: 2.17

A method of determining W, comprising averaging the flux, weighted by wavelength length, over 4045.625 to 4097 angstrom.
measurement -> 12.5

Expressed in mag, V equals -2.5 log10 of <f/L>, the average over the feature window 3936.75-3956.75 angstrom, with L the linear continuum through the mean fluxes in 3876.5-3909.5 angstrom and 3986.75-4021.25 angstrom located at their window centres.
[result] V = 0.43 mag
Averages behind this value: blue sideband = 6.84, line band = 6.3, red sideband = 11.9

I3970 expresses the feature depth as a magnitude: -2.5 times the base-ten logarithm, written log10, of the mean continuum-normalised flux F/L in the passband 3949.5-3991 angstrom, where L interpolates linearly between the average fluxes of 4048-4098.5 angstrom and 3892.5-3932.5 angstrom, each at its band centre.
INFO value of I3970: 0.241 mag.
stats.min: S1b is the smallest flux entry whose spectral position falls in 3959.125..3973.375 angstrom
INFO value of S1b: 1.584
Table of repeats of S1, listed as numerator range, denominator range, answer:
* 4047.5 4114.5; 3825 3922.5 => 2.21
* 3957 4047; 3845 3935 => 1.63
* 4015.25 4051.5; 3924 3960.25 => 2.42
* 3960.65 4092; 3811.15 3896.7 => 2.11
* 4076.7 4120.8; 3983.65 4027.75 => 1.16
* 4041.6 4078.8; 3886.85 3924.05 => 1.69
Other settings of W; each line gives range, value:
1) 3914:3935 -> 4.93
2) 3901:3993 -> 6.44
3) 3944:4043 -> 9.68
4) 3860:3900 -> 6.84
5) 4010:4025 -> 12.9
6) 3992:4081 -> 11.9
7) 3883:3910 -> 6.94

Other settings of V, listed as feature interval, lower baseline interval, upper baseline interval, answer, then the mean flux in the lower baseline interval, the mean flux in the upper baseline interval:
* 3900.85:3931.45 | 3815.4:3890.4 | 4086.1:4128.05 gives 0.121 mag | 5.43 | 13.5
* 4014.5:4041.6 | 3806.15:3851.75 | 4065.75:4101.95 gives -0.116 mag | 5.08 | 12.8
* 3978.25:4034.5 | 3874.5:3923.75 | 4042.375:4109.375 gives -0.134 mag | 7.09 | 12.3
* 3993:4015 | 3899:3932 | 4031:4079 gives -0.218 mag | 6.52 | 11.5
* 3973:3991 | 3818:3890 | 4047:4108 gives 0.007 mag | 5.45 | 12.5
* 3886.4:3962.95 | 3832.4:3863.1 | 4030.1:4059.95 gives 0.254 mag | 5.49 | 11.7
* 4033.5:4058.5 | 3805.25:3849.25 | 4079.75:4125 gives -0.023 mag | 5.08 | 13.4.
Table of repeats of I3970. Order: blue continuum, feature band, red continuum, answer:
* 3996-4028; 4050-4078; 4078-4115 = 0.10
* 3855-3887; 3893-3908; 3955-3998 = -0.07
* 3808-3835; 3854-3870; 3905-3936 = -0.24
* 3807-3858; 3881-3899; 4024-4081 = 0.02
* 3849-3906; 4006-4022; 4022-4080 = -0.18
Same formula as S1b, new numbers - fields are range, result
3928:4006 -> 1.379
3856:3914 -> 3.83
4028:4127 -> 6.886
